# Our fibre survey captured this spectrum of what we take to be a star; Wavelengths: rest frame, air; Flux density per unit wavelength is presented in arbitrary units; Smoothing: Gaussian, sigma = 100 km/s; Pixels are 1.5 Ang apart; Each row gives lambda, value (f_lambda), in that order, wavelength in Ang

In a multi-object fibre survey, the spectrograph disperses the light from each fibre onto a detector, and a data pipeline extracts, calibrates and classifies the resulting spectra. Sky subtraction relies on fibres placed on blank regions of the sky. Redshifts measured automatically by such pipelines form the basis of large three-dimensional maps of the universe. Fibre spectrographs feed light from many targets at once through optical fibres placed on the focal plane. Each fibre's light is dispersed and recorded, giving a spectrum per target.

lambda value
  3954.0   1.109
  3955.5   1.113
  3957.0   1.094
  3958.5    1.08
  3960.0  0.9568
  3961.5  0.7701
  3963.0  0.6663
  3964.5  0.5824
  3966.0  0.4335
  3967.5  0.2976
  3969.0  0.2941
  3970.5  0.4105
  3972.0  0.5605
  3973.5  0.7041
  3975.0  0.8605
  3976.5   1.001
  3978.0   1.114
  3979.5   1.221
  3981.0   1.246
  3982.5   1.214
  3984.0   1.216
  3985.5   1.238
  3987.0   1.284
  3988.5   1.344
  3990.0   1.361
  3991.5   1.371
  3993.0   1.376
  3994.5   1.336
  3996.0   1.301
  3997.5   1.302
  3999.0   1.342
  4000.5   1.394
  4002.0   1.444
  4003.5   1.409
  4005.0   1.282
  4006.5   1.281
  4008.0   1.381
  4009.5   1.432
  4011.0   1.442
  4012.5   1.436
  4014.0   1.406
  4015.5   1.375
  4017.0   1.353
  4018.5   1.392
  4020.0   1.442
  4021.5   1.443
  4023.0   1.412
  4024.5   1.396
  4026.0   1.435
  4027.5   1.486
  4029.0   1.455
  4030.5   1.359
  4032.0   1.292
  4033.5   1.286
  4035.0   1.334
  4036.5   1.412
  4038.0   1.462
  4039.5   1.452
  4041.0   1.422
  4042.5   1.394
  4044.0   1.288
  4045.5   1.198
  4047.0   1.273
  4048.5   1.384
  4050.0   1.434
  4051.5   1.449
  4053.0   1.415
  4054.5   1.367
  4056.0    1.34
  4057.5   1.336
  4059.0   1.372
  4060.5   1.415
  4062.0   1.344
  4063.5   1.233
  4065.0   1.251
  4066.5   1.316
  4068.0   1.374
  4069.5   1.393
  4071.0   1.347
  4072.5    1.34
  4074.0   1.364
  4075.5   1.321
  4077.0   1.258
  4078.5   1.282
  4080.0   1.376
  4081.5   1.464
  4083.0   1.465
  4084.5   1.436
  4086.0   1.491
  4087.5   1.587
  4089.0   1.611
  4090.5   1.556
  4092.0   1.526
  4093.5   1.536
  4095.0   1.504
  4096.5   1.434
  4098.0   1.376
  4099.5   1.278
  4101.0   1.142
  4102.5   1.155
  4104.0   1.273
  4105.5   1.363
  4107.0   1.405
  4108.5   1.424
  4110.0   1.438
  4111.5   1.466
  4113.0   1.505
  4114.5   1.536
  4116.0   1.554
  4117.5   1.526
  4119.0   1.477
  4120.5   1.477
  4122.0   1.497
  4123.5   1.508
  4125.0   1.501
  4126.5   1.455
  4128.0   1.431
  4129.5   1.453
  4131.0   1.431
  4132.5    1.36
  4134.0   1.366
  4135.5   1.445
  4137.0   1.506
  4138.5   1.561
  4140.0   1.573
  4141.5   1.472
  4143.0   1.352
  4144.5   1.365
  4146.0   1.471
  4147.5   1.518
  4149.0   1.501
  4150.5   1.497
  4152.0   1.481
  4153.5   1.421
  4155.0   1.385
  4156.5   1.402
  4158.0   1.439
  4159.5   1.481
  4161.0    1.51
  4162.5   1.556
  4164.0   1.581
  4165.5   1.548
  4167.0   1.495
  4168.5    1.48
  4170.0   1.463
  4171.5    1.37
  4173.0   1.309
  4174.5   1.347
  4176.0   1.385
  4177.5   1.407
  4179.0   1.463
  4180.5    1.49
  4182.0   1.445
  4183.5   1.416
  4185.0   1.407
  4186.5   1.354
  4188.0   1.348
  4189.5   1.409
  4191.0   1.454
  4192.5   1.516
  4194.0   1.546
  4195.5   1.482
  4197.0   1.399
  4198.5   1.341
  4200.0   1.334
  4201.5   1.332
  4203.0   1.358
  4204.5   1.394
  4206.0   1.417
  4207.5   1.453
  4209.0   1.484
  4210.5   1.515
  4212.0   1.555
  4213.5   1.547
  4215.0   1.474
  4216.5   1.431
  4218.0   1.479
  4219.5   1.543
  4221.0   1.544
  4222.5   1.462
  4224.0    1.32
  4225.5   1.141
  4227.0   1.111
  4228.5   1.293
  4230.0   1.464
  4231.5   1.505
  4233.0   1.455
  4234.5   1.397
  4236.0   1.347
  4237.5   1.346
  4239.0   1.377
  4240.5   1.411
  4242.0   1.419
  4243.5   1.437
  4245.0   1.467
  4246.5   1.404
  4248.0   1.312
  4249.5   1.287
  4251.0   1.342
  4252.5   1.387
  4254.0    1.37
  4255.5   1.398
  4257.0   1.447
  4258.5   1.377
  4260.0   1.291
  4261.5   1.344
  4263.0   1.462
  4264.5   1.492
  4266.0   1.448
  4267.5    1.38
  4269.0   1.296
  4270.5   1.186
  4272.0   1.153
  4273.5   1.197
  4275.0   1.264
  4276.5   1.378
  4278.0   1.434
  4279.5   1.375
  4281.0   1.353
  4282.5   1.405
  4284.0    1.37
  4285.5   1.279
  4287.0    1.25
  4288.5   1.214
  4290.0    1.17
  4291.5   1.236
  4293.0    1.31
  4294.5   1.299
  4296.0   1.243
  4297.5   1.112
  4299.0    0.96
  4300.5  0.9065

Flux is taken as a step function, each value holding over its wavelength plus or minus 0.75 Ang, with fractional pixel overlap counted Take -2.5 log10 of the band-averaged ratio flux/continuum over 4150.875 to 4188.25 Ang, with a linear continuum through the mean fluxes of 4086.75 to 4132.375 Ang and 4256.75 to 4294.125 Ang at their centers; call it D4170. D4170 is -0.03 mag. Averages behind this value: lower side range 1.45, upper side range 1.32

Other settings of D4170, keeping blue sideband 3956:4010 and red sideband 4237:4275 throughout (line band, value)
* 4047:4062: -0.20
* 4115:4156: -0.19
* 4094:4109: -0.12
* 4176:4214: -0.11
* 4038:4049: -0.19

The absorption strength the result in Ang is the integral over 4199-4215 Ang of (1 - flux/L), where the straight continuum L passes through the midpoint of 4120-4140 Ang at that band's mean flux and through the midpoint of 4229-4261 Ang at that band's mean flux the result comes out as -0.3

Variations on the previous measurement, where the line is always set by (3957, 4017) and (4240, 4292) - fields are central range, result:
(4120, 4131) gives -2.2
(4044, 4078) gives -4.9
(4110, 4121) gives -2.6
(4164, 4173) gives -1.5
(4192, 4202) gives -1.1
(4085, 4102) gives -3.6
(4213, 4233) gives -1.5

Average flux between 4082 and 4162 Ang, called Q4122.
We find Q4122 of 1.45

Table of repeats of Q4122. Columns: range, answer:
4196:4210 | 1.39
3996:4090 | 1.38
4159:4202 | 1.44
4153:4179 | 1.45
